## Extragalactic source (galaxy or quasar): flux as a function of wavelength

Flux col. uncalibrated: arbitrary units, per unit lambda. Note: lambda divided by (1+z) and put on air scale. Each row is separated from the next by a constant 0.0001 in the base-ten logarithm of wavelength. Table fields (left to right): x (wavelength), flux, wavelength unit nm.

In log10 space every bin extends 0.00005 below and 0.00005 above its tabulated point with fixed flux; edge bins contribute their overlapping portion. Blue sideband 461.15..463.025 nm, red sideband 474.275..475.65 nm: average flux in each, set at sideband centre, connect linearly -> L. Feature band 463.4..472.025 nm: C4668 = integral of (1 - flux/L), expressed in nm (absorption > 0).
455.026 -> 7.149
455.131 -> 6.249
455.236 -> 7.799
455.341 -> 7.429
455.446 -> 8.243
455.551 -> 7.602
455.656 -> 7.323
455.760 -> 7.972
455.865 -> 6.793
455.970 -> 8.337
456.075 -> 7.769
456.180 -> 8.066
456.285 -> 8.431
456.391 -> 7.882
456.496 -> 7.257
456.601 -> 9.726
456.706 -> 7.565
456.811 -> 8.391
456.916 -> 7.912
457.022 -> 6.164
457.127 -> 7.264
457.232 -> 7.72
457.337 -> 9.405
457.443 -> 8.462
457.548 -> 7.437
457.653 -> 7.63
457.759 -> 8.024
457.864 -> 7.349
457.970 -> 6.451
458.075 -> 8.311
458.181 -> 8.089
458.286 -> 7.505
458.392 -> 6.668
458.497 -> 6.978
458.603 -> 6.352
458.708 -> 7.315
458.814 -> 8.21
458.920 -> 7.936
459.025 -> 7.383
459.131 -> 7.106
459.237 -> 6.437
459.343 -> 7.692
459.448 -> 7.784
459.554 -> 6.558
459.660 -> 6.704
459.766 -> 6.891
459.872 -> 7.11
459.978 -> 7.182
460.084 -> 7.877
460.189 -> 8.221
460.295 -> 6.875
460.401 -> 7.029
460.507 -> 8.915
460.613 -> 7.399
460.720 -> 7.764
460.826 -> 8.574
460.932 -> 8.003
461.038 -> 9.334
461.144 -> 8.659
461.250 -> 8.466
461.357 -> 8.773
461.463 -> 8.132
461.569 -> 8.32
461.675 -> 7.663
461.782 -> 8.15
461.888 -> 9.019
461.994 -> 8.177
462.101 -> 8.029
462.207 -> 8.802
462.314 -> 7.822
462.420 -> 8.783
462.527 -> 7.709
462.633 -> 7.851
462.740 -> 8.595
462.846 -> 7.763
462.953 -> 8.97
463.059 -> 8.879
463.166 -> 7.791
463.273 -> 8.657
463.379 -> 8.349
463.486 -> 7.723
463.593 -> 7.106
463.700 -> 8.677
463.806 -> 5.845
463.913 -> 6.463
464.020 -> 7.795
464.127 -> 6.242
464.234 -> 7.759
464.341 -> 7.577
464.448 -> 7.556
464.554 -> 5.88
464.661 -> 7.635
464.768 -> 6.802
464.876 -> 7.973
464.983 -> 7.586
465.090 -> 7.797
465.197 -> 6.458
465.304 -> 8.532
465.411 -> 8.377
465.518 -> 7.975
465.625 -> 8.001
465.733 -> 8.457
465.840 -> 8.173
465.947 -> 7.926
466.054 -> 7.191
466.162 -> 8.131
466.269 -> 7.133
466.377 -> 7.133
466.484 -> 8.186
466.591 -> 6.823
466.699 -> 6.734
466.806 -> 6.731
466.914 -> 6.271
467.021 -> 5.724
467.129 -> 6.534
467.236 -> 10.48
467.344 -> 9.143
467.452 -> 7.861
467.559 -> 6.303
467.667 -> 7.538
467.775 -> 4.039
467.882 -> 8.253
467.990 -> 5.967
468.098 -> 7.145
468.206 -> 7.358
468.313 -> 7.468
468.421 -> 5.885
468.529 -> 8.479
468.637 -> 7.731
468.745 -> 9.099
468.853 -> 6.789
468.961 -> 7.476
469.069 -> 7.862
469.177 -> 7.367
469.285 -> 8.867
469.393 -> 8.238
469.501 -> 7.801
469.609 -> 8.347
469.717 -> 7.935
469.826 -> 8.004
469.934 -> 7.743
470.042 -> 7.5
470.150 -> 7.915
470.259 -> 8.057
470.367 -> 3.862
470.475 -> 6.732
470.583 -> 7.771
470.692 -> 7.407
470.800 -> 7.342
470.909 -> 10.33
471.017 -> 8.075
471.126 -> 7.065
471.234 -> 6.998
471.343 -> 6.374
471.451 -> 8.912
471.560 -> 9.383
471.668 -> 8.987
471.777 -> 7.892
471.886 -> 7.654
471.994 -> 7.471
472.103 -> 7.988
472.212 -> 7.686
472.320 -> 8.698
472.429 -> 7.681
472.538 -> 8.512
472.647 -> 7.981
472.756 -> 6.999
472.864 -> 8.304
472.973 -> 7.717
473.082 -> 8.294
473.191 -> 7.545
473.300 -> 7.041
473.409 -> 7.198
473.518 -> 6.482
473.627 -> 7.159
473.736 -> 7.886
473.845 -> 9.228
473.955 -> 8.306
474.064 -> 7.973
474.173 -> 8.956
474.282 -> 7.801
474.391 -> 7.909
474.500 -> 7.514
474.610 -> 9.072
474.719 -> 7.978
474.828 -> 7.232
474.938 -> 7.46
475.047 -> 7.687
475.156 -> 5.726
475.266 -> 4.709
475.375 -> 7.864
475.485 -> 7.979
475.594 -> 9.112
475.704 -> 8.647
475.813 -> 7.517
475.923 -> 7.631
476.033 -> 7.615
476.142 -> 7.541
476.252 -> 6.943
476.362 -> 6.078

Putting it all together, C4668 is 0.47 nm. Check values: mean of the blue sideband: 8.31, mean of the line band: 7.53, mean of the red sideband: 7.53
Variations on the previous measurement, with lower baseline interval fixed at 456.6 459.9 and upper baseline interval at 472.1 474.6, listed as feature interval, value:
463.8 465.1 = 0.081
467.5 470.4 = 0.138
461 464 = -0.219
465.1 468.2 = 0.120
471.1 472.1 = -0.007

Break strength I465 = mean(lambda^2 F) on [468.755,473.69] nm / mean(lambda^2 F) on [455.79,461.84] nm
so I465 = 1.06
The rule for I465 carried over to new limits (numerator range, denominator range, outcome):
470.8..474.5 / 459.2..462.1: 1.06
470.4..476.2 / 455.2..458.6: 1.08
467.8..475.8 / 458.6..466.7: 1.03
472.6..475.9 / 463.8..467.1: 1.09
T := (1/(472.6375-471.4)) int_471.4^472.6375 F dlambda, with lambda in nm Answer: 8.25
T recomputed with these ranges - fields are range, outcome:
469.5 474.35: 7.8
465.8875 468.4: 7.21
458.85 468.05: 7.66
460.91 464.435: 8.05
